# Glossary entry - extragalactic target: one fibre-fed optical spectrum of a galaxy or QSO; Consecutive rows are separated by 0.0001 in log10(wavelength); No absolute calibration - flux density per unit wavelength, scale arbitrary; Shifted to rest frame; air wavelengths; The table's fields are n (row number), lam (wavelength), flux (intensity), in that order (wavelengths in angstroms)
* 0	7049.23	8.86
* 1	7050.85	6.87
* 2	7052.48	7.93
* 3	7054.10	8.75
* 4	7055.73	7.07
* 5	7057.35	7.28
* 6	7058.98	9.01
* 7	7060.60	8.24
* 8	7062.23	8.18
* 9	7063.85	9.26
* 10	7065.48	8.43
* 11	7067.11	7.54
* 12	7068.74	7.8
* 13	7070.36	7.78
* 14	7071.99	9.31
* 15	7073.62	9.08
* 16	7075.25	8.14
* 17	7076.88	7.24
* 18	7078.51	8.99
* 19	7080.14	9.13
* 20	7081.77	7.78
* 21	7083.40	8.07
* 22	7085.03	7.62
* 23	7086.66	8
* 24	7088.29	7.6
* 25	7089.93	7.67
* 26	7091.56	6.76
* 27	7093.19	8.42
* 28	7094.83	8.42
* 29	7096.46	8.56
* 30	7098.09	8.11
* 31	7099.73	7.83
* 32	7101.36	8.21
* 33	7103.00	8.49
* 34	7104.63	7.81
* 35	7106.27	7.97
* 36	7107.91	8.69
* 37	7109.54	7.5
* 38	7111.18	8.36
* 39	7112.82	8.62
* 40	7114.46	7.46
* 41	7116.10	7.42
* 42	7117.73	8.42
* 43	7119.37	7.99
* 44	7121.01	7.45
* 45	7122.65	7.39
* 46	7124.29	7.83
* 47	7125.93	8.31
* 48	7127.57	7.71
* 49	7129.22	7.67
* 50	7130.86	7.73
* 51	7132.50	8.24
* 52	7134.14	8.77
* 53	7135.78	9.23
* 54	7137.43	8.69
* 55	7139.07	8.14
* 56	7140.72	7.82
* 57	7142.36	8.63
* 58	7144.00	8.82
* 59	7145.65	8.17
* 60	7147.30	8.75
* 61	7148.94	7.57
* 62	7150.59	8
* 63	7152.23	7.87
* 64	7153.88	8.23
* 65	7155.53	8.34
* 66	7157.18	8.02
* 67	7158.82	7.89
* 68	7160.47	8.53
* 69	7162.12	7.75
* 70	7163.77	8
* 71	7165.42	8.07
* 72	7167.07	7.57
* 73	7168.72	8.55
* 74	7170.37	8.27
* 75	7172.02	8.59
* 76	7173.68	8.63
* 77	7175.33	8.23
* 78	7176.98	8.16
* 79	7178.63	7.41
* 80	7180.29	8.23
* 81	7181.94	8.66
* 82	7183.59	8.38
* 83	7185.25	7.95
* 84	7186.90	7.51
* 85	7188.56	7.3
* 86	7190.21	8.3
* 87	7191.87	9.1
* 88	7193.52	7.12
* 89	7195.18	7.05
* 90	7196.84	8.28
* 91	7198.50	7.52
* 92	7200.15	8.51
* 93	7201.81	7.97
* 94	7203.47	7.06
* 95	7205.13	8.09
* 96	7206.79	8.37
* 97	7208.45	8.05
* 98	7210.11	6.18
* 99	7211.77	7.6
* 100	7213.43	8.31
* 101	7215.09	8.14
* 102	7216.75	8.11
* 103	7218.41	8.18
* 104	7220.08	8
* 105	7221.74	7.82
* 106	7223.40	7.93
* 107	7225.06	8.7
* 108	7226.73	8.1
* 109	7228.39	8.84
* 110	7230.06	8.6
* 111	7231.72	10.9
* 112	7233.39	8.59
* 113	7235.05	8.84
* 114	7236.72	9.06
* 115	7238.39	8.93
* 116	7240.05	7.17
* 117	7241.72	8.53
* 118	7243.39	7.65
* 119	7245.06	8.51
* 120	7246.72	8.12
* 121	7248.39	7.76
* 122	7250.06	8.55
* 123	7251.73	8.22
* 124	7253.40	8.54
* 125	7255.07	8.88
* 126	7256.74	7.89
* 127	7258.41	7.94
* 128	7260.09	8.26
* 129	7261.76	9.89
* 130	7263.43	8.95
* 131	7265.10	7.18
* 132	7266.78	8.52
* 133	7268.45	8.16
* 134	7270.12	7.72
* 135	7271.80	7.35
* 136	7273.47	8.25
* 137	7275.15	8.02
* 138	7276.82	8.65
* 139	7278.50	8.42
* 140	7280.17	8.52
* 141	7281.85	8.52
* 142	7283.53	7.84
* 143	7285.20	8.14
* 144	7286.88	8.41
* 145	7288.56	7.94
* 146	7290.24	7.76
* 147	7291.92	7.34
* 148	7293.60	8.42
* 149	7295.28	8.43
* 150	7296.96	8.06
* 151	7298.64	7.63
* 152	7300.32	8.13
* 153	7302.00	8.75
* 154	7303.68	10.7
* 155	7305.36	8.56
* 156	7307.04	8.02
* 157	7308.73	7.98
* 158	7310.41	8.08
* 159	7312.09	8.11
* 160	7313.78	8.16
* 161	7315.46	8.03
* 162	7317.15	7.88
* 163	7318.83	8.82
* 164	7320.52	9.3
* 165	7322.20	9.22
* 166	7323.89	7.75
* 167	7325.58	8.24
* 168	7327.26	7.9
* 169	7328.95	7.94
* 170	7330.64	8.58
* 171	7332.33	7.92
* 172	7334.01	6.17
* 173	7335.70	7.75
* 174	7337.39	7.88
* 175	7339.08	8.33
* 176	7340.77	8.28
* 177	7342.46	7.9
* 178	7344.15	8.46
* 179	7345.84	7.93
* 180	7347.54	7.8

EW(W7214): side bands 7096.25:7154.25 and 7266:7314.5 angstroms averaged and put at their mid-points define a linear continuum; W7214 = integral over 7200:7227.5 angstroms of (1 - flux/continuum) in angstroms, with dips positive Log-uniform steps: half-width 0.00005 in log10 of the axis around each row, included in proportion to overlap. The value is 0.8 angstroms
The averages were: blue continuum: 8.12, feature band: 7.93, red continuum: 8.23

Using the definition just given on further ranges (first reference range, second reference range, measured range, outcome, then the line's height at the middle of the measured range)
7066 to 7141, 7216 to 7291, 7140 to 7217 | 1.6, 8.21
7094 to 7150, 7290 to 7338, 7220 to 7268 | -1.6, 8.18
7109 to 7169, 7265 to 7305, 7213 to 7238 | -1.2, 8.17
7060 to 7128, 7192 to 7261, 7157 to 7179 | 0.0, 8.14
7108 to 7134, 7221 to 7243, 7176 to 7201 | 1.1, 8.33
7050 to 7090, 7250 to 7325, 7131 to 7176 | -0.4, 8.19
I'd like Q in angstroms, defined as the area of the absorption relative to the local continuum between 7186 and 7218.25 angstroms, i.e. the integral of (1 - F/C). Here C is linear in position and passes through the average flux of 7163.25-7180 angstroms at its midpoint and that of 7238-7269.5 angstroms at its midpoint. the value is 1.5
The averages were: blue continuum 8.15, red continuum 8.29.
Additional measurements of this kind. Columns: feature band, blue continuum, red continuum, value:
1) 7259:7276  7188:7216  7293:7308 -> 0.1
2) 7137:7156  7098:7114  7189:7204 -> -0.5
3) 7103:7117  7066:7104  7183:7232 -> 0.1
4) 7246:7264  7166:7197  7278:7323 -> -0.5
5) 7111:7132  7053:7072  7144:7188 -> 0.7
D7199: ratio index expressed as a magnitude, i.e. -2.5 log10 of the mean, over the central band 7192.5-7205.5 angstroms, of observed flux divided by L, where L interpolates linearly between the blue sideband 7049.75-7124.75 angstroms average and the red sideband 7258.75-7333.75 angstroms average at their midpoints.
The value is 0.06 mag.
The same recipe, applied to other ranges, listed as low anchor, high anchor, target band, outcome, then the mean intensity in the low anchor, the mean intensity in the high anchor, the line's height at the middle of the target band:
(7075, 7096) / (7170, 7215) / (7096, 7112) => -0.02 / 7.99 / 7.96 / 7.99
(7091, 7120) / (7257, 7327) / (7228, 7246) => -0.06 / 8.07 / 8.29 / 8.22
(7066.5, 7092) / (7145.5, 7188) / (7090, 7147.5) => 0.00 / 8.05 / 8.12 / 8.08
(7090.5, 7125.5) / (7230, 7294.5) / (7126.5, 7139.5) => -0.03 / 7.99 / 8.33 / 8.04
